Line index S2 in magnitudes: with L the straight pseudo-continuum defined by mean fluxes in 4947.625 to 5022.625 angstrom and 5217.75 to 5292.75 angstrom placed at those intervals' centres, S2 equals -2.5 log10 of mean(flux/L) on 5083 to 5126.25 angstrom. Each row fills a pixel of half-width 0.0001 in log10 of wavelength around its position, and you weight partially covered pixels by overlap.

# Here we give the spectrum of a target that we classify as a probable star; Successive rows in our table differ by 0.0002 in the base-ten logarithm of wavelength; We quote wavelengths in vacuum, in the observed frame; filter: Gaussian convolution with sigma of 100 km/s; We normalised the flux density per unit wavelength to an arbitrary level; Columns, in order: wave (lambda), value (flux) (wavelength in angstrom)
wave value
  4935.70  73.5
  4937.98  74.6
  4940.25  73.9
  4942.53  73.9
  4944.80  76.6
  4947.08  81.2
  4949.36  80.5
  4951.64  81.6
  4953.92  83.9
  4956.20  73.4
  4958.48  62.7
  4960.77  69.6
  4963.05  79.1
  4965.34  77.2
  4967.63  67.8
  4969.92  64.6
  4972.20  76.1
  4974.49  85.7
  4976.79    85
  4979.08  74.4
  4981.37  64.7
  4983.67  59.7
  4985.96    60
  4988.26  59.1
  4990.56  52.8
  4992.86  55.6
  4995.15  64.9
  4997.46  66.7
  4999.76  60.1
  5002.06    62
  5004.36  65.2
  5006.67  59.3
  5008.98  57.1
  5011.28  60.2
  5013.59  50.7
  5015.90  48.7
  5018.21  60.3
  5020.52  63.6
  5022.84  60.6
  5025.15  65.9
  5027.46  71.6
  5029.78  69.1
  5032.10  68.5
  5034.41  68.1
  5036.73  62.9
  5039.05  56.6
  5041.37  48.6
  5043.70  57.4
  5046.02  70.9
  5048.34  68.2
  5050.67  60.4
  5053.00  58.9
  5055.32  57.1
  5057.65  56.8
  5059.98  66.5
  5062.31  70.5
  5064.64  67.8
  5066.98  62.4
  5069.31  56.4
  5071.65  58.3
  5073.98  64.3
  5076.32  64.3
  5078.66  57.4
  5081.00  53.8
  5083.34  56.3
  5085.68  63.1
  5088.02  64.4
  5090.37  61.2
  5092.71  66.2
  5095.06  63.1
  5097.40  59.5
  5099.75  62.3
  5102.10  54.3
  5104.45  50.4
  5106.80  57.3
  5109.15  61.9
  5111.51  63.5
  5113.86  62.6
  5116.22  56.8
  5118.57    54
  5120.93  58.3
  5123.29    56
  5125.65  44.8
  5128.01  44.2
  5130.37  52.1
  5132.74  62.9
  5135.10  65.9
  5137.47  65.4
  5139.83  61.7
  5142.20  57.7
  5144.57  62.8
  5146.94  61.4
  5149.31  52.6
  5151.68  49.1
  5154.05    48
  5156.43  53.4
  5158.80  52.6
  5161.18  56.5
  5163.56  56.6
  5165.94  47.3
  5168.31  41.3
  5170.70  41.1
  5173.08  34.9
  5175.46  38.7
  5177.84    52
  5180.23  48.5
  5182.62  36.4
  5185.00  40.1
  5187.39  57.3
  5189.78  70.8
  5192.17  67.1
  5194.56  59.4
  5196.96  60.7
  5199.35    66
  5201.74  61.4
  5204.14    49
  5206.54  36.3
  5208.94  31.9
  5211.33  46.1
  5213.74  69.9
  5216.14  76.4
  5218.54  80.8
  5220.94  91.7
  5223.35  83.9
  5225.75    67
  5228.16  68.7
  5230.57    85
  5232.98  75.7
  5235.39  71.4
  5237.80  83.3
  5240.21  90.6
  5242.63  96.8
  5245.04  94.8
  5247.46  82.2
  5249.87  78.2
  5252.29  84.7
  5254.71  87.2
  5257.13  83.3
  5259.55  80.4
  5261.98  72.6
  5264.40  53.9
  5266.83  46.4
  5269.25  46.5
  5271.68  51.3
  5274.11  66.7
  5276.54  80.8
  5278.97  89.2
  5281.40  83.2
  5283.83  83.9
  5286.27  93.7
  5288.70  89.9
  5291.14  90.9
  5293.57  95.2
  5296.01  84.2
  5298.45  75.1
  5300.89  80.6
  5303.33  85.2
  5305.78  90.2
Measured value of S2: 0.215 mag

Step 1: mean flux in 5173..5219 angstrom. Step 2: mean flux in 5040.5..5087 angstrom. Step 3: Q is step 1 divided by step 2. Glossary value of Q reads 0.9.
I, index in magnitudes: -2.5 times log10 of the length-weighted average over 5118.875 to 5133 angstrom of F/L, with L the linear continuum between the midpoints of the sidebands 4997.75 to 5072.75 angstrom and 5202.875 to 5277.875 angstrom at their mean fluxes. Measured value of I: 0.25 mag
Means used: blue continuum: 61.6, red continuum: 71.4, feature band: 52.4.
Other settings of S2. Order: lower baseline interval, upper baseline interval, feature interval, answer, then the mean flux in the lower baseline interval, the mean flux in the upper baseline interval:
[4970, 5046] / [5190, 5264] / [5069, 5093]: 0.102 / 63.3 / 72.6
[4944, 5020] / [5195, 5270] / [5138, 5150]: 0.167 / 67.4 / 71.1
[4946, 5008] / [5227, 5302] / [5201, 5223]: 0.251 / 69.3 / 78.9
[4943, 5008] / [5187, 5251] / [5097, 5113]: 0.198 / 69.6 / 70.7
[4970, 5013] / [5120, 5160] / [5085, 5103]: -0.059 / 64.7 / 55.8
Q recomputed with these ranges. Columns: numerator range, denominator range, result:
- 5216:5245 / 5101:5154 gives 1.44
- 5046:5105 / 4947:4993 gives 0.86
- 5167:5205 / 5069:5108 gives 0.86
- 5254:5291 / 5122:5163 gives 1.33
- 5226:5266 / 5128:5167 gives 1.42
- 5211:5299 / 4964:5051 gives 1.22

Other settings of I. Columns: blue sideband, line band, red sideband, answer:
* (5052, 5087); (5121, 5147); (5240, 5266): 0.18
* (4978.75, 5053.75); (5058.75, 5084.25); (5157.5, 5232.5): -0.03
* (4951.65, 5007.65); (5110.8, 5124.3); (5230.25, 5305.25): 0.25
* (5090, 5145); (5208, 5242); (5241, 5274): -0.05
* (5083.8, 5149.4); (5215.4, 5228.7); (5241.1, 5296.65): -0.08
